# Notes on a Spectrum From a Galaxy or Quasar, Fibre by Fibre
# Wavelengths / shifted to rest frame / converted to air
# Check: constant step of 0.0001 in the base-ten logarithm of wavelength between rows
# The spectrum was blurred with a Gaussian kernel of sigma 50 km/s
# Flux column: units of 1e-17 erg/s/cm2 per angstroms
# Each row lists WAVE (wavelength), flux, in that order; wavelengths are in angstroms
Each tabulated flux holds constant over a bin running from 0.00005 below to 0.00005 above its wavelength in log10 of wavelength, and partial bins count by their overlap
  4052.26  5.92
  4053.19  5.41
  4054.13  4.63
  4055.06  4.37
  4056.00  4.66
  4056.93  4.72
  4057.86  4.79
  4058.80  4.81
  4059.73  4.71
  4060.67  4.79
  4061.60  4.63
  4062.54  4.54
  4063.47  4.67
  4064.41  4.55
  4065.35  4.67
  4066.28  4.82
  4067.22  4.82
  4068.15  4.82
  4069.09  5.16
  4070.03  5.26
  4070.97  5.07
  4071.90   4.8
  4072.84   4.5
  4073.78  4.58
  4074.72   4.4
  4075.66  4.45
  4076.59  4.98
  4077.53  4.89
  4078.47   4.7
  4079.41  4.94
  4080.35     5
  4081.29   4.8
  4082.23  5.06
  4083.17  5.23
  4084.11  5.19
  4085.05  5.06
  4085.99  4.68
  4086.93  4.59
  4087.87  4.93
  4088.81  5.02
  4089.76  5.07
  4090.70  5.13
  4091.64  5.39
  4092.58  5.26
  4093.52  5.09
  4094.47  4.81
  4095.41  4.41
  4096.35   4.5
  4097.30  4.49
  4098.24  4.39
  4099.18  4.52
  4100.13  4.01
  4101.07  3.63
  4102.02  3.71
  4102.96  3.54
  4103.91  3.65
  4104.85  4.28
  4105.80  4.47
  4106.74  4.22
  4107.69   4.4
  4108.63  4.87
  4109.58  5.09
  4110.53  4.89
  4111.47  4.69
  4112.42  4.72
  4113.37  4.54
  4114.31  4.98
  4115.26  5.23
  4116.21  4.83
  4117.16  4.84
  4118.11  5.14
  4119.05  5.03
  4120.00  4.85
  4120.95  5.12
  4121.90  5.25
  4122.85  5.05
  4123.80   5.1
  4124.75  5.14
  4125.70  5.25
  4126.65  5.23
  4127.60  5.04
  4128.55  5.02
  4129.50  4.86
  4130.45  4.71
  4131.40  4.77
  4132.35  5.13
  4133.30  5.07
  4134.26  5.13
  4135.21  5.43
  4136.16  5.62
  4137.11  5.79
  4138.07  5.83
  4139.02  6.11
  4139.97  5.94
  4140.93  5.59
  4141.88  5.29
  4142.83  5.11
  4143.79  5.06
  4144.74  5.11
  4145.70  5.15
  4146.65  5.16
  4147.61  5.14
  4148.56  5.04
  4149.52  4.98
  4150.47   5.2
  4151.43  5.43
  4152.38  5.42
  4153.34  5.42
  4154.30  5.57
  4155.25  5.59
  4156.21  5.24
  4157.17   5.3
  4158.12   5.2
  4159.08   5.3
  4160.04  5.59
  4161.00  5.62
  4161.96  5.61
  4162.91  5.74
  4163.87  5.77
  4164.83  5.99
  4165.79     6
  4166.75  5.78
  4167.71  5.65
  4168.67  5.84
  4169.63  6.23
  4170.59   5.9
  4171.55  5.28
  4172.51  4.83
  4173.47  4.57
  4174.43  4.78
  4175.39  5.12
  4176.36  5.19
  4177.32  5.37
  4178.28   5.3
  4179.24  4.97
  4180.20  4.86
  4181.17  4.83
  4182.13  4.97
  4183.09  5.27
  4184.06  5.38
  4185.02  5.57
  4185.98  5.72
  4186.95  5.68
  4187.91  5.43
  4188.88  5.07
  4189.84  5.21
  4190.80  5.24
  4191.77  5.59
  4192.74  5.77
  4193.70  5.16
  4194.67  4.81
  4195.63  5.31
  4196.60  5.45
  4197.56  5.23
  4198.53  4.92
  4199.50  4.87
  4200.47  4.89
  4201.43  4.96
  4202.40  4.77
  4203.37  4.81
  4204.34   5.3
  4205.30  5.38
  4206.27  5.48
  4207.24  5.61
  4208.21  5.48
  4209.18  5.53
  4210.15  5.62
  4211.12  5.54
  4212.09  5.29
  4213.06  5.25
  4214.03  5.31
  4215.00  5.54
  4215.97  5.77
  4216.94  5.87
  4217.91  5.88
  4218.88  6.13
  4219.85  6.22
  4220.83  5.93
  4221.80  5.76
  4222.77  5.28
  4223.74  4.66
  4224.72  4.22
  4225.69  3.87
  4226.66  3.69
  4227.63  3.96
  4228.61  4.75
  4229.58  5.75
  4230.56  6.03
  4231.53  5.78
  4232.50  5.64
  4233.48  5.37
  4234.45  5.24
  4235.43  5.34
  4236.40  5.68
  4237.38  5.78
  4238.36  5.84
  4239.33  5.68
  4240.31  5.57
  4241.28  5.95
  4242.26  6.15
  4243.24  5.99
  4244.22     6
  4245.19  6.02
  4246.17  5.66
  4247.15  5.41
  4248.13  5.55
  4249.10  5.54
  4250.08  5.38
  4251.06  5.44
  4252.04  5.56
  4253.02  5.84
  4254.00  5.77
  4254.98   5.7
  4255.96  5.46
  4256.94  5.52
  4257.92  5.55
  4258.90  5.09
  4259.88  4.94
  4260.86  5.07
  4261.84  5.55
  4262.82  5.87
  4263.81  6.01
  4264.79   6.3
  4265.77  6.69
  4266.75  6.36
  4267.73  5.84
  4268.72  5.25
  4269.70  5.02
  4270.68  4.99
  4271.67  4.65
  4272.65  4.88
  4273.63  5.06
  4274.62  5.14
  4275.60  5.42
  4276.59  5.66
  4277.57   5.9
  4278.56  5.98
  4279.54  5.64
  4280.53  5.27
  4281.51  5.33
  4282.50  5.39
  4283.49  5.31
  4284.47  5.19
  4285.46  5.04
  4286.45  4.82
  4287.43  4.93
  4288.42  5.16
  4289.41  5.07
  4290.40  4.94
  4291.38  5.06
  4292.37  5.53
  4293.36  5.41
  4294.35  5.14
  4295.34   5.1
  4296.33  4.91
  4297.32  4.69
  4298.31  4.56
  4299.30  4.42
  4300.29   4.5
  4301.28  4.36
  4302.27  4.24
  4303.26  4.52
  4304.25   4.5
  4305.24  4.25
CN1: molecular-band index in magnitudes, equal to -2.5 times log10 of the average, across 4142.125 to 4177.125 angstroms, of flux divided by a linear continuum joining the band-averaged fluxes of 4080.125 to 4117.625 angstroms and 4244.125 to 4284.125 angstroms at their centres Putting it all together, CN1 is -0.08 mag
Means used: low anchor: 4.68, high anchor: 5.53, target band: 5.39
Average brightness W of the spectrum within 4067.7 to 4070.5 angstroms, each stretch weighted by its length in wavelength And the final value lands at 5.07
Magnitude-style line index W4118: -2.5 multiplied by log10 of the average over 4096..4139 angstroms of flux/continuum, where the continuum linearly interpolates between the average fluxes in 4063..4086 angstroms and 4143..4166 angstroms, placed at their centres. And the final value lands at 0.07 mag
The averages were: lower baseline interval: 4.85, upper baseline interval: 5.39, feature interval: 4.82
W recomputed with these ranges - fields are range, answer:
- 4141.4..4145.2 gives 5.15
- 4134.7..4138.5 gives 5.66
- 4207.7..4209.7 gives 5.5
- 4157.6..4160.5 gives 5.37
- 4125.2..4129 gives 5.14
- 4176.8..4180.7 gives 5.13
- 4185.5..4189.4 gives 5.47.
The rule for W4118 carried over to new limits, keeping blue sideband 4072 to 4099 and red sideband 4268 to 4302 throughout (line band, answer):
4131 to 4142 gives -0.12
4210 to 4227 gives -0.07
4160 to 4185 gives -0.09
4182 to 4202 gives -0.06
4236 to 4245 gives -0.16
